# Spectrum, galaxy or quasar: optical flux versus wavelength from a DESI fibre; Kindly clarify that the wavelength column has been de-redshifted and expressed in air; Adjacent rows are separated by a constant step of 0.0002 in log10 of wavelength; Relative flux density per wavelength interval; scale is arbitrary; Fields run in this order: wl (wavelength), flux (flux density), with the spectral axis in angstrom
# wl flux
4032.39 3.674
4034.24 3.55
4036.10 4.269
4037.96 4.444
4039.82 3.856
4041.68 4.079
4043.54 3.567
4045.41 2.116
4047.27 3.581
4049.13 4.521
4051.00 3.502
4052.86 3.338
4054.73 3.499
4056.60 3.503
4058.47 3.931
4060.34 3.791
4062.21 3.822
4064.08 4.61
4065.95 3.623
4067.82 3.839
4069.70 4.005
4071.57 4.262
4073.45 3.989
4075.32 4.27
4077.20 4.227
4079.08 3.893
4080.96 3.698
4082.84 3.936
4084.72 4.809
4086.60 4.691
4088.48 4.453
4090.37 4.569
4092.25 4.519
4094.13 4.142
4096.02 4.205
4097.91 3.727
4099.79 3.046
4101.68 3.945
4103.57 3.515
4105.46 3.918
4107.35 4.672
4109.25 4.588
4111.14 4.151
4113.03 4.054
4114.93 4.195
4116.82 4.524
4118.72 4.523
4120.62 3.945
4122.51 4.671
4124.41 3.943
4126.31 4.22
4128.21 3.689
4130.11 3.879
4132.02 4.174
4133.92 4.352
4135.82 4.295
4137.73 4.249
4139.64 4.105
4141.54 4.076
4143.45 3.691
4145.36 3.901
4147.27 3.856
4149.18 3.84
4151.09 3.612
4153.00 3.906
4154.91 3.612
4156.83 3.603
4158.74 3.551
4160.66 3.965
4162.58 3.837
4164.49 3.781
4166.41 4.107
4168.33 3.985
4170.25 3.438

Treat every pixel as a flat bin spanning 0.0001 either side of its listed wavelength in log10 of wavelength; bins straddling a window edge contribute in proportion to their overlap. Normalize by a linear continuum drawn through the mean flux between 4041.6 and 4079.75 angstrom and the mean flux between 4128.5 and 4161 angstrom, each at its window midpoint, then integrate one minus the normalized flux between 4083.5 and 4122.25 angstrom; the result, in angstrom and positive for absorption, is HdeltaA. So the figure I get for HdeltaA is -3.6 angstrom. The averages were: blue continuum 3.8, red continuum 3.92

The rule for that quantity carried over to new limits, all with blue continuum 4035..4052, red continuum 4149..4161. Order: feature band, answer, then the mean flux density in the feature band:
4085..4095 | -2.02 angstrom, 4.5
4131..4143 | -1.51 angstrom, 4.18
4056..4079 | -1.47 angstrom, 3.99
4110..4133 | -2.73 angstrom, 4.17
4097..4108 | -0.14 angstrom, 3.78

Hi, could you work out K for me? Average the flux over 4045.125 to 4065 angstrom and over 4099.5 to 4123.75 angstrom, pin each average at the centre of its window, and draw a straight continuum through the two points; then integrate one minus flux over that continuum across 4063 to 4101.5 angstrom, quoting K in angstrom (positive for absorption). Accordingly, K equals -1.95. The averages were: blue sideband 3.71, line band 4.12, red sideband 4.16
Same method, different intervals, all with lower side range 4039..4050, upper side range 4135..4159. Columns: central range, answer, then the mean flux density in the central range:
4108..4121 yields -1.76 angstrom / 4.3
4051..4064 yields -0.19 angstrom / 3.7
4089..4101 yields -0.98 angstrom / 4.05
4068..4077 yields -1.05 angstrom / 4.11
